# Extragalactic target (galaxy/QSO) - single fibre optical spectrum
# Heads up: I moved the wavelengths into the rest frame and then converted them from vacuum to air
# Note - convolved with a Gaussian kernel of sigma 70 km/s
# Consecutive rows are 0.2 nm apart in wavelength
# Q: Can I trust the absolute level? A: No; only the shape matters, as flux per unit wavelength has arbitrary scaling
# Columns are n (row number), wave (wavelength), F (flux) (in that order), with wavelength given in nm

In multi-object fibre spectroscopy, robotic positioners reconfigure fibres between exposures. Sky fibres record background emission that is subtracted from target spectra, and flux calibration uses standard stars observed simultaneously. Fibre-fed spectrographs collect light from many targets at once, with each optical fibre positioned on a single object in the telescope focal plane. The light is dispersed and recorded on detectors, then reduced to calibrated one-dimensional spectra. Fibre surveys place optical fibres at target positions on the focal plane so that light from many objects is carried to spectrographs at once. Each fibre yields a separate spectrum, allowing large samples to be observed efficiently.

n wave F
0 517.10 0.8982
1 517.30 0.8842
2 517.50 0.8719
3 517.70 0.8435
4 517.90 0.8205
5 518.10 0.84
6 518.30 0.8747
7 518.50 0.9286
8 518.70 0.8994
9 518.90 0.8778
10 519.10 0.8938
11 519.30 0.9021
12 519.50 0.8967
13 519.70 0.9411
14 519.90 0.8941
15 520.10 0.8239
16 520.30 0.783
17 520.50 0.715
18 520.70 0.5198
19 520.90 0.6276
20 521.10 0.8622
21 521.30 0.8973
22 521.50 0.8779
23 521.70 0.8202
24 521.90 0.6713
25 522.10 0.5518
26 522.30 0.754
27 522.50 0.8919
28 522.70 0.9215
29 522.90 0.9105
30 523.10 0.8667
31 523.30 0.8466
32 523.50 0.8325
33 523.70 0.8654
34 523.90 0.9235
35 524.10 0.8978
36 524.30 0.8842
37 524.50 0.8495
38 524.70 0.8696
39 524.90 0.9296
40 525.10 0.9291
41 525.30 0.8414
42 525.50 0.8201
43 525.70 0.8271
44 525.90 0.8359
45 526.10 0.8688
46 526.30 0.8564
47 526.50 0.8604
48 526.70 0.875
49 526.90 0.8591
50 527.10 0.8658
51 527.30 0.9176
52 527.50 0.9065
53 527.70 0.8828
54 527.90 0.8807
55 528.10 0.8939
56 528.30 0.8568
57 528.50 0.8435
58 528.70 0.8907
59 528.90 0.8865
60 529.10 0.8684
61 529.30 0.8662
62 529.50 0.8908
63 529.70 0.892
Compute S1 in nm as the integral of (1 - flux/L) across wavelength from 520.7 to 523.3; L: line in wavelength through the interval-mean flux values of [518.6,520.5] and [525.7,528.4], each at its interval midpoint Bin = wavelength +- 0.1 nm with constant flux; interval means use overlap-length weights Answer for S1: 0.23 nm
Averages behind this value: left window 0.87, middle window 0.795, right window 0.872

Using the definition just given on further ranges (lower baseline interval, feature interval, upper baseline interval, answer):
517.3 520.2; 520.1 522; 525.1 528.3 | 0.26 nm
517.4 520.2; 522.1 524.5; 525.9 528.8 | 0.05 nm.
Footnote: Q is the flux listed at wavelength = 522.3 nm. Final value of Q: 0.754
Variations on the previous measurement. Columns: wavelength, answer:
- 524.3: 0.8842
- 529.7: 0.892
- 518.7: 0.8994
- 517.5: 0.8719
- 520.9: 0.6276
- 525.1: 0.9291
